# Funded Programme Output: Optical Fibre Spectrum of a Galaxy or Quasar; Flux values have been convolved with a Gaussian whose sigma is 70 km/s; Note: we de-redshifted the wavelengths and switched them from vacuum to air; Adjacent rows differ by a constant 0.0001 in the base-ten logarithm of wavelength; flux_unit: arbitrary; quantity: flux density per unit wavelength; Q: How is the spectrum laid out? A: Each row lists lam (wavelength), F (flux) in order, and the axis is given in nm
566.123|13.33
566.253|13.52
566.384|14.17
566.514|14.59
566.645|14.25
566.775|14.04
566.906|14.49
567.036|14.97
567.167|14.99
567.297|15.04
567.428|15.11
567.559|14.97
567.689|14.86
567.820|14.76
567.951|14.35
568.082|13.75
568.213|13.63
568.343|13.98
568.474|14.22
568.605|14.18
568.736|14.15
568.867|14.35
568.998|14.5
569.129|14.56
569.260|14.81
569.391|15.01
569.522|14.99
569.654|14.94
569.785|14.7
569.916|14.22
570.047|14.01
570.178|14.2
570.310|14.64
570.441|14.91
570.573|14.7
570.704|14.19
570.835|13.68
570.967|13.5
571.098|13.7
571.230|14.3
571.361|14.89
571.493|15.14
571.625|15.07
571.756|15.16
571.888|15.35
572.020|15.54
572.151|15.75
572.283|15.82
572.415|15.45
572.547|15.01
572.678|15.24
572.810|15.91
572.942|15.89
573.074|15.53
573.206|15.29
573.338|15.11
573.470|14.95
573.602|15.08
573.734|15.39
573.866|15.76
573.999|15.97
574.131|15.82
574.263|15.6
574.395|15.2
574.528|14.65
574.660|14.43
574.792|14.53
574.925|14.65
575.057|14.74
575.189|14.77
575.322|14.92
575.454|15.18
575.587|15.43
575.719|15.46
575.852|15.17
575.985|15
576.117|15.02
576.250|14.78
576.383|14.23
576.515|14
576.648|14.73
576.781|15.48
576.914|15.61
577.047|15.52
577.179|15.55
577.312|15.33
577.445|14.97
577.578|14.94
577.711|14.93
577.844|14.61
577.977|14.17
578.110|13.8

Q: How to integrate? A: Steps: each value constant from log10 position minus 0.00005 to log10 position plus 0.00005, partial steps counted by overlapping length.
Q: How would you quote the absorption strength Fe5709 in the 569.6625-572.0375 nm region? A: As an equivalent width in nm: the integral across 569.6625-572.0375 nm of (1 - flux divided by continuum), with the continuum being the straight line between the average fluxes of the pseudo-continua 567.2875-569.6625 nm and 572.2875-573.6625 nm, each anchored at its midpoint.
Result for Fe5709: 0.07 nm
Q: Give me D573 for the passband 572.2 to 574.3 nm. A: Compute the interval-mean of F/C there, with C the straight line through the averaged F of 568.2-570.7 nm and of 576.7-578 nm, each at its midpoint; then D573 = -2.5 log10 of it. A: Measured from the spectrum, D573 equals -0.05 mag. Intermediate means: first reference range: 14.5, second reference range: 15.1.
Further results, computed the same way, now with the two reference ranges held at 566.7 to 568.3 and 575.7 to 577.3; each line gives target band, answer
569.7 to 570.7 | 0.02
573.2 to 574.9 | -0.02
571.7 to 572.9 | -0.05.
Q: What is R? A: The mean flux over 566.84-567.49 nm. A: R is 14.9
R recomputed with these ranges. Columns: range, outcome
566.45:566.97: 14.3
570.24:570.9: 14.4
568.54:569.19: 14.3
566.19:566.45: 13.8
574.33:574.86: 14.7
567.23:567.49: 15.1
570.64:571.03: 13.8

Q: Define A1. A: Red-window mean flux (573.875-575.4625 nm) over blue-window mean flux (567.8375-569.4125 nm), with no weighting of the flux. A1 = 1.1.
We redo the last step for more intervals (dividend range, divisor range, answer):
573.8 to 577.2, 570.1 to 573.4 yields 1.01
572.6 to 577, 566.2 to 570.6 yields 1.05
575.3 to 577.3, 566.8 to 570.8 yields 1.04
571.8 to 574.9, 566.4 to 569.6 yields 1.06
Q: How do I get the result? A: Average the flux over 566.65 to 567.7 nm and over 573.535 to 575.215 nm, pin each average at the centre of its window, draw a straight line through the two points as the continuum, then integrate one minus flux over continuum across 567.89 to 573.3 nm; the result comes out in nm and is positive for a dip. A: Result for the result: 0.09 nm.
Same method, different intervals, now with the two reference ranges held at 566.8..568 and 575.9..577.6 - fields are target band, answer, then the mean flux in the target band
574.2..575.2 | 0.01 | 14.8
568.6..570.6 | 0.04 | 14.6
